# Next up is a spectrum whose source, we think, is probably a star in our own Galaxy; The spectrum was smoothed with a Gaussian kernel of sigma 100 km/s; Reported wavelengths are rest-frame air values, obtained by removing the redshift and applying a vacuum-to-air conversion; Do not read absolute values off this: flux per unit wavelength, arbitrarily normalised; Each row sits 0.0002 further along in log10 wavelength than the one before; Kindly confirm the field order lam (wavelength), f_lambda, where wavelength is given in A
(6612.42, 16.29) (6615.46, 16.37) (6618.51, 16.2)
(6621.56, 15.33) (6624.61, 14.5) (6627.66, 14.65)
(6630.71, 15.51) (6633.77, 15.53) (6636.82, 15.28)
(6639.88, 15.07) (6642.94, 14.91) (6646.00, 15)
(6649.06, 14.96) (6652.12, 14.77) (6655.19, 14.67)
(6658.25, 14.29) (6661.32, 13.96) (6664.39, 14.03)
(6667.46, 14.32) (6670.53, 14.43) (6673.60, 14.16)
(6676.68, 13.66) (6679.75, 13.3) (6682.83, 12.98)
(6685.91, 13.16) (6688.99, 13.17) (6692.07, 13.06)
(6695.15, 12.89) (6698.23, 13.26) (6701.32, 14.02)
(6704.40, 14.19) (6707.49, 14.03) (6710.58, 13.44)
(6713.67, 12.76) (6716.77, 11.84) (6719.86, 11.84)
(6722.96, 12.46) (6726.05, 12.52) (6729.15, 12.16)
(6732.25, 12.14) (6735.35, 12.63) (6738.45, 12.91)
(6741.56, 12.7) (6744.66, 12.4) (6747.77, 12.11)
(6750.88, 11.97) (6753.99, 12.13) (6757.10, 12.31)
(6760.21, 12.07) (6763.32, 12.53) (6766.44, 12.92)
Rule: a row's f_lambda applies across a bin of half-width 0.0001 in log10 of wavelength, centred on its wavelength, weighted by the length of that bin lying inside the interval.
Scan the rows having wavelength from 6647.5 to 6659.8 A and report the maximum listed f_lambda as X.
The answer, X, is 14.96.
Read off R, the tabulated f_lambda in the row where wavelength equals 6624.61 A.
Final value 14.5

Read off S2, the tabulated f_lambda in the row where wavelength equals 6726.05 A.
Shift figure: 12.52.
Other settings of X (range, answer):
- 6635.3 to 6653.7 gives 15.28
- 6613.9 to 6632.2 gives 16.37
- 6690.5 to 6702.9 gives 14.02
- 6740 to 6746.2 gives 12.7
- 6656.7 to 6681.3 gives 14.43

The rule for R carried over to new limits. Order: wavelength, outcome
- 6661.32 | 13.96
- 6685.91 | 13.16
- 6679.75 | 13.3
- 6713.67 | 12.76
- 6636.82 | 15.28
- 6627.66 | 14.65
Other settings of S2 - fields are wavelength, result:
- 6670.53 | 14.43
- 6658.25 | 14.29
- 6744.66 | 12.4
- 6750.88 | 11.97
